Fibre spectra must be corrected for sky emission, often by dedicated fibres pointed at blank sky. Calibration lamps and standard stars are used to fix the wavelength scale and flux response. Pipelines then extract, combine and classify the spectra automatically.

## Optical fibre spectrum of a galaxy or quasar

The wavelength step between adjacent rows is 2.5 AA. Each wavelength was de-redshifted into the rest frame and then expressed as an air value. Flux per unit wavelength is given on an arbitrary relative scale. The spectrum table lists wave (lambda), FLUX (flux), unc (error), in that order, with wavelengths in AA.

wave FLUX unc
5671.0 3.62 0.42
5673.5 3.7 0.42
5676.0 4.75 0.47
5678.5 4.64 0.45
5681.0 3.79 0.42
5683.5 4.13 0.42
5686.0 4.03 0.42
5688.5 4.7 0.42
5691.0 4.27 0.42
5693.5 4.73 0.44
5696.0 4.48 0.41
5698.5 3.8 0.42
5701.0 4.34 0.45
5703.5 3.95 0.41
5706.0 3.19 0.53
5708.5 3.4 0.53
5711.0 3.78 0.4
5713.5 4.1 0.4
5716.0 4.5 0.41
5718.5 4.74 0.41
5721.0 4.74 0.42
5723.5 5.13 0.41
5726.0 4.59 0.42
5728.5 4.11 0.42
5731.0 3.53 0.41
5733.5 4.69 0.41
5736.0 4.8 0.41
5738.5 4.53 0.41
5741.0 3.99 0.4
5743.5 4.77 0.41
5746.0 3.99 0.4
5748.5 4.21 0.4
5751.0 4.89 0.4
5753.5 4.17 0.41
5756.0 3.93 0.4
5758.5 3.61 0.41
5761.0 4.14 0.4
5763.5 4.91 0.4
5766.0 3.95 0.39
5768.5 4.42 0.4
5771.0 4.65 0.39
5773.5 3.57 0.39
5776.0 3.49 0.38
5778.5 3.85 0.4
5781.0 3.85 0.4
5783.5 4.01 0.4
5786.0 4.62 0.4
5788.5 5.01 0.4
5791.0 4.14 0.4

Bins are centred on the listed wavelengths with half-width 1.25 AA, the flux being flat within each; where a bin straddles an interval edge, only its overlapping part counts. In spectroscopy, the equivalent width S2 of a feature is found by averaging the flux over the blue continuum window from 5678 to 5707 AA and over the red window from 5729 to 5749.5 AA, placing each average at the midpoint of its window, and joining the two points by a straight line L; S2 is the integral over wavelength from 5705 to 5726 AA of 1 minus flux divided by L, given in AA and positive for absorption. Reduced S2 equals 0.0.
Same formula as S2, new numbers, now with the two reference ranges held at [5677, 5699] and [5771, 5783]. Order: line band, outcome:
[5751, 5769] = -1.4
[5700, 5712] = 1.4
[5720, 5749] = -2.7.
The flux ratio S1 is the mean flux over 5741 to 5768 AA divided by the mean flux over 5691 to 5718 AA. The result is 1.0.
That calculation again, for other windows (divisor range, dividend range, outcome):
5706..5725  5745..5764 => 0.99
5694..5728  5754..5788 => 0.97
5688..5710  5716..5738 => 1.11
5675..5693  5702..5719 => 0.90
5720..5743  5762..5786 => 0.92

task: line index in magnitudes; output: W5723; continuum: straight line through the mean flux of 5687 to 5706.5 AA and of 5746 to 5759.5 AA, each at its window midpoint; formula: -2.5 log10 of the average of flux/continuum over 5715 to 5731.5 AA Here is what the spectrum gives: -0.08 mag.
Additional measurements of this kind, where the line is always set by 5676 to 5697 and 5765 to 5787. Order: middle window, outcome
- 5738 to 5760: -0.02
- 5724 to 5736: -0.03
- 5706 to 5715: 0.16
